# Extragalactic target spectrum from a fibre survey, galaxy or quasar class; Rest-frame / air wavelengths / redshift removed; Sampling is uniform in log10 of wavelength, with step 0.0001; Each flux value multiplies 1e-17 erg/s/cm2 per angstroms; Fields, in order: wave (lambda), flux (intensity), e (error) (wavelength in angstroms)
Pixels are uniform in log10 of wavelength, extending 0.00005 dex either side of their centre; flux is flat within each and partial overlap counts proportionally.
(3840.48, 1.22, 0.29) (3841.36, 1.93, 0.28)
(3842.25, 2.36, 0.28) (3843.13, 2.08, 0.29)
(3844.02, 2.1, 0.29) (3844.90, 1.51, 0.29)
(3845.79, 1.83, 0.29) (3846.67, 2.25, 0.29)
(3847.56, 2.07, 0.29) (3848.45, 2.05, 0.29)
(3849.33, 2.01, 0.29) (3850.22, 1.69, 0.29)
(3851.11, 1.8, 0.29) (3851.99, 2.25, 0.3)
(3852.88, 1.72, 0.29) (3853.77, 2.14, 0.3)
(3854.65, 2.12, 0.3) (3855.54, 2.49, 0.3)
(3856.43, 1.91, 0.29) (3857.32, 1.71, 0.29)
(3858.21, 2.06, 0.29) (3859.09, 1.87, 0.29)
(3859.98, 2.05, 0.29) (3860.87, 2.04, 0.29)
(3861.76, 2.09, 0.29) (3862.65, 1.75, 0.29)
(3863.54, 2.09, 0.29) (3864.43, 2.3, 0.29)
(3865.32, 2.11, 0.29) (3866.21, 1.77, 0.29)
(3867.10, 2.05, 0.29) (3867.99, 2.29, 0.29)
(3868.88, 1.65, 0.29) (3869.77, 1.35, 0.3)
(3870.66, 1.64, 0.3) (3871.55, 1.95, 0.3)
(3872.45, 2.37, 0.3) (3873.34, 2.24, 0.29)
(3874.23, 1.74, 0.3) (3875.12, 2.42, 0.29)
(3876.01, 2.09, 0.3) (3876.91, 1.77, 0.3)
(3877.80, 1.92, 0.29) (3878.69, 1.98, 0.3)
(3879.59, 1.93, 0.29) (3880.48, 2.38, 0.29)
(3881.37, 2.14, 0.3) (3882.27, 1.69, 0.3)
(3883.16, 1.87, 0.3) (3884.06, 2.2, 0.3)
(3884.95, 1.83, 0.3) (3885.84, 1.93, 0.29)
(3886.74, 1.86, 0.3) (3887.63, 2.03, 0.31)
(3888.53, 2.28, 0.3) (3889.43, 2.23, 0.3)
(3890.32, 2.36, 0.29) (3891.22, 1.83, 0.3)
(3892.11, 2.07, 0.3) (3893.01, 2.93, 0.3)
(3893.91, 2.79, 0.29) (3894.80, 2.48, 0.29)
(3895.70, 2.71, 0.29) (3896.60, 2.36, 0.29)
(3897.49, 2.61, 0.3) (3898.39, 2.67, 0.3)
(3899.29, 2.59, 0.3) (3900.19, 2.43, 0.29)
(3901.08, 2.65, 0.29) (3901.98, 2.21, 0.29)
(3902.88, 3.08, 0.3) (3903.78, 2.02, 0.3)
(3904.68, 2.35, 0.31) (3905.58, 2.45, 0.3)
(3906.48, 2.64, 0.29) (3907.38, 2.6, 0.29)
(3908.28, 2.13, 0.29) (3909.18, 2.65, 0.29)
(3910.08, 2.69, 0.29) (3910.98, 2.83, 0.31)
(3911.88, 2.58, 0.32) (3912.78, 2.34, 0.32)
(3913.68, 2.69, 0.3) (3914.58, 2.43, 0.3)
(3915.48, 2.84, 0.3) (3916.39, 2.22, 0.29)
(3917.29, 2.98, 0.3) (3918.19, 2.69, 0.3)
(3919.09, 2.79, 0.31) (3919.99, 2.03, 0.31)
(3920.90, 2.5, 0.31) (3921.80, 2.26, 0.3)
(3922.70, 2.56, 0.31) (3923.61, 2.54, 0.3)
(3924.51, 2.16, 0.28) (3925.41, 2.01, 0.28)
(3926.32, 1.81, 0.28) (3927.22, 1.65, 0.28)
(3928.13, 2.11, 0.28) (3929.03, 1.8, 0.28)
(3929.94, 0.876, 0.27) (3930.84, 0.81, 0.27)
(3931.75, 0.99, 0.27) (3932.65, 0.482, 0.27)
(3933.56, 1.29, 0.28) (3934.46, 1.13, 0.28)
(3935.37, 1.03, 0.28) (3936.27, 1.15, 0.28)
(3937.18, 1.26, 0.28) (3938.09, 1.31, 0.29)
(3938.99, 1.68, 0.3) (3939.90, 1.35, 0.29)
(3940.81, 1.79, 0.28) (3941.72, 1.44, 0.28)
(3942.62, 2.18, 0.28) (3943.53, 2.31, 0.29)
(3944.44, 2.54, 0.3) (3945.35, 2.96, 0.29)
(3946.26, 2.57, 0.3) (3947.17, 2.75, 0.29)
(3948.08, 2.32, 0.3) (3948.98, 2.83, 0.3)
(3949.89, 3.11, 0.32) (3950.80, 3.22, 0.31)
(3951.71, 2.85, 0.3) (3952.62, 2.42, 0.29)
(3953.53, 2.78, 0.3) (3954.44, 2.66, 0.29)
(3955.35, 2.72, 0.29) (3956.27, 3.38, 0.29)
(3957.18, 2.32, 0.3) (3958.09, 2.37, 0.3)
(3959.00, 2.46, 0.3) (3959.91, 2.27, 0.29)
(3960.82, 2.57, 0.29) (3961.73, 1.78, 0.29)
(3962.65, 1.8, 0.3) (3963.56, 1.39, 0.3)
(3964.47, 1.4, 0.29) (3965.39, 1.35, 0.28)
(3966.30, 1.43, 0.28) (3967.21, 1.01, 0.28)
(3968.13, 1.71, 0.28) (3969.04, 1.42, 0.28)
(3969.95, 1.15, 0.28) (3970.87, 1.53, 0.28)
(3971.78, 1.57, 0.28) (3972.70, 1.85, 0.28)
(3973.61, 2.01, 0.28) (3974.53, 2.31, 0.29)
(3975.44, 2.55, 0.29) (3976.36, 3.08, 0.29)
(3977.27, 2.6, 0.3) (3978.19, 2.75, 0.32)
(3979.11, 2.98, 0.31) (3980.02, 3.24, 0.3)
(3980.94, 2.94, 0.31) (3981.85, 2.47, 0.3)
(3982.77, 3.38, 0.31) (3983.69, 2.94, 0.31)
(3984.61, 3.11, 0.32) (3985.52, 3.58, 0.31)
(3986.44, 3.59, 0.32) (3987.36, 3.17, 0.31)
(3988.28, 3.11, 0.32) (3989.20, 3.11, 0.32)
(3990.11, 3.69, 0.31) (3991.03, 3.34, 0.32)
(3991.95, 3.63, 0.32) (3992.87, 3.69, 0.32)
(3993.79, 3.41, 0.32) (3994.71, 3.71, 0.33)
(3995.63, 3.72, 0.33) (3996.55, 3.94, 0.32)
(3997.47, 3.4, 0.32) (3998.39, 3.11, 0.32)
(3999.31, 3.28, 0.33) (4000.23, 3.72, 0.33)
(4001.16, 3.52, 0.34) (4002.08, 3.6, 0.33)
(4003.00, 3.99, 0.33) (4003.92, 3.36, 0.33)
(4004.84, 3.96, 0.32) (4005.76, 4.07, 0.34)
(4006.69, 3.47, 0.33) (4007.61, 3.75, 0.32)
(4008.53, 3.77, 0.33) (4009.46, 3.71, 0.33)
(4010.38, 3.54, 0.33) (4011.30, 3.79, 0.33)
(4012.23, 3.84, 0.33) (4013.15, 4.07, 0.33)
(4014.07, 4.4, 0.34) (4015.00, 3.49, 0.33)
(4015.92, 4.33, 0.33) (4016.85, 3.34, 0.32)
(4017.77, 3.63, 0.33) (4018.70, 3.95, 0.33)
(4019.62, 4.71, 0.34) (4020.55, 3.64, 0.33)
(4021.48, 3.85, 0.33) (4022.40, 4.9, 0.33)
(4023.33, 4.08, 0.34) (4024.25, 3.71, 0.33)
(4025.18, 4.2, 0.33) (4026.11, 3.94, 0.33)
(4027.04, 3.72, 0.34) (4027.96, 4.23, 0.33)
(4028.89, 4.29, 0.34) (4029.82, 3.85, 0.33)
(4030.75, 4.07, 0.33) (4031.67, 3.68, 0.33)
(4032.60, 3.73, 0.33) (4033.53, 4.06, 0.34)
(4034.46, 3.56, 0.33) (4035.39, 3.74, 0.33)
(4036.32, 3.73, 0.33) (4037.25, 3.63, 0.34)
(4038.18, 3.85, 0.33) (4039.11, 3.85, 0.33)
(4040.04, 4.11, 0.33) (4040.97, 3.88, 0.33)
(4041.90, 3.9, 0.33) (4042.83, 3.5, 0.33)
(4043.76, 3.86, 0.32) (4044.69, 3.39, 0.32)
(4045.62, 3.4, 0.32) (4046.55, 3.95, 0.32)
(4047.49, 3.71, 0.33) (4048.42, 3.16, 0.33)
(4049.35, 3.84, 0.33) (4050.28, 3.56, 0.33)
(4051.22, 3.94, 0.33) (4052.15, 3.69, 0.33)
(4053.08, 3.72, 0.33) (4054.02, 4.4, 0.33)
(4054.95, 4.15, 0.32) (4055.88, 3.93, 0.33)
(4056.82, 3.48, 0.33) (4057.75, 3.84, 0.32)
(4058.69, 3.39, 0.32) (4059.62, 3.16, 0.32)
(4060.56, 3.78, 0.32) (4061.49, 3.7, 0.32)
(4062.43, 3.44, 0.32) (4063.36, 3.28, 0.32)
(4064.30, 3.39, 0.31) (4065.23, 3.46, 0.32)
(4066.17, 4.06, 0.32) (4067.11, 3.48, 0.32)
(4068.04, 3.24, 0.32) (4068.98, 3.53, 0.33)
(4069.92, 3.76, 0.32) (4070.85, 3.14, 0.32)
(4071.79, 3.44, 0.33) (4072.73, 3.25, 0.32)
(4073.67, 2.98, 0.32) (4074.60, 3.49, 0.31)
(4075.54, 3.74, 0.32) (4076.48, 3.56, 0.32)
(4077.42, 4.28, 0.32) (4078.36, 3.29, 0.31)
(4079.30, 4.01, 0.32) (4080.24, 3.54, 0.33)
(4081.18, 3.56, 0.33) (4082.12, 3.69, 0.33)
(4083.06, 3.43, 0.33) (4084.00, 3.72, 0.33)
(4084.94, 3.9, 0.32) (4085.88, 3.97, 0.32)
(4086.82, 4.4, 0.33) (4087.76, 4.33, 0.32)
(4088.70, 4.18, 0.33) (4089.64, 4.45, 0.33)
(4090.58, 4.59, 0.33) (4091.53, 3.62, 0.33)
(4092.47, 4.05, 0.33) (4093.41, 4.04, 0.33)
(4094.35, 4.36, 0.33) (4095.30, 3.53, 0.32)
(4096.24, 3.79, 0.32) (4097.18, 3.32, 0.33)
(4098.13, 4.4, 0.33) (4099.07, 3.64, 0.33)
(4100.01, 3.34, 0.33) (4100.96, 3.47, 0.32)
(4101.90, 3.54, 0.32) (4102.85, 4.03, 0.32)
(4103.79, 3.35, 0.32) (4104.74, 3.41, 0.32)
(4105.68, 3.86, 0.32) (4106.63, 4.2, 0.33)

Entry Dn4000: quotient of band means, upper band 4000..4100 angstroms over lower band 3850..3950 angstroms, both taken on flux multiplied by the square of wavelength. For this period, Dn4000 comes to 1.93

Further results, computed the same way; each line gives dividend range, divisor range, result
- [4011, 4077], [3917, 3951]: 2.01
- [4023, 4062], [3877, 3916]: 1.74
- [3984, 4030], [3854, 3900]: 1.89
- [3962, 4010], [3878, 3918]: 1.27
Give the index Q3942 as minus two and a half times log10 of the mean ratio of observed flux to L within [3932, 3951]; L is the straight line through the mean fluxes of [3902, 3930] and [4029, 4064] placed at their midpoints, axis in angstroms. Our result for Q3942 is 0.36 mag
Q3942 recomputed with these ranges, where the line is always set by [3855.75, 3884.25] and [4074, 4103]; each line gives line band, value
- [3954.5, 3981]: 0.30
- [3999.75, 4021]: -0.20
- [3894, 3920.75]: -0.11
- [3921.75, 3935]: 0.47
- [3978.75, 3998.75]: -0.12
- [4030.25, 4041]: -0.13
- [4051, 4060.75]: -0.06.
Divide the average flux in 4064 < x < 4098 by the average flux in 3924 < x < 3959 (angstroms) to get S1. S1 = 1.9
